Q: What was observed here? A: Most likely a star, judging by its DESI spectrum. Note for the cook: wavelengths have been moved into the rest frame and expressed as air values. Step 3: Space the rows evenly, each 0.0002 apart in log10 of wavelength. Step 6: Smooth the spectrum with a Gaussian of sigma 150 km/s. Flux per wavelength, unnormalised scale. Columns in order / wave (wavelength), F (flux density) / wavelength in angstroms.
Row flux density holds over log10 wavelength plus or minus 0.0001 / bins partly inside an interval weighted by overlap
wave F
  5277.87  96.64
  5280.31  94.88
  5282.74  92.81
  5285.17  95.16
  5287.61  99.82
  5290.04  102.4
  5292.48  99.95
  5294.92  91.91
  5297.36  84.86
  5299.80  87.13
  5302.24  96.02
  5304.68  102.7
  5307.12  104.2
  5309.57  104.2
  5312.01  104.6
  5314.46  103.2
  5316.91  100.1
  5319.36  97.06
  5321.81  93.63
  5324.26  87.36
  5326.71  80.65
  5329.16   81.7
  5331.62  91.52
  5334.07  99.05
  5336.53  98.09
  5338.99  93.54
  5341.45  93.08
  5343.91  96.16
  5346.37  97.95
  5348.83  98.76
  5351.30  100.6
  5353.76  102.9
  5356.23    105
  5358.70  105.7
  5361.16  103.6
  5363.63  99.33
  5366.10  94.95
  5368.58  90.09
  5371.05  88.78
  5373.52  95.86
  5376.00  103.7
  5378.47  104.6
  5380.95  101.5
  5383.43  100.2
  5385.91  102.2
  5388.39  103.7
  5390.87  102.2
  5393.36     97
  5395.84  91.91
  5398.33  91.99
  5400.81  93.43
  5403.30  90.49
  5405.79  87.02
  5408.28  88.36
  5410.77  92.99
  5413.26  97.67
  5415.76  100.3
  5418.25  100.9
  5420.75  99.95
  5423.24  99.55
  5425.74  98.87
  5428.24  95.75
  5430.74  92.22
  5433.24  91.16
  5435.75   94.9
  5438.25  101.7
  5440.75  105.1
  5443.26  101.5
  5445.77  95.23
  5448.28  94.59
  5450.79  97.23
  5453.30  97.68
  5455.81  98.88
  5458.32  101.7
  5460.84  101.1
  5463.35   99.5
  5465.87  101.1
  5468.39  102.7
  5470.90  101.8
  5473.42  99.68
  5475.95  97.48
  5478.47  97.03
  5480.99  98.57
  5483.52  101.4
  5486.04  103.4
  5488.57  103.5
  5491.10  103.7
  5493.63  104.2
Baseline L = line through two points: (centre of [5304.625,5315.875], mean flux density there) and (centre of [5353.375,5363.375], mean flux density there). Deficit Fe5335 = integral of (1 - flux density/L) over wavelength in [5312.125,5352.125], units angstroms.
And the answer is 3.5 angstroms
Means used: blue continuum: 104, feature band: 94.7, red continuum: 104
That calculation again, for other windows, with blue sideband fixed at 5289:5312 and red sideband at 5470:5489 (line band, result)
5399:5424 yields 1.06 angstroms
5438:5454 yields 0.12 angstroms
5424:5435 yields 0.51 angstroms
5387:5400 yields 0.20 angstroms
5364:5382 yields 0.25 angstroms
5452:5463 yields 0.00 angstroms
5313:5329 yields 0.77 angstroms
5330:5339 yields 0.25 angstroms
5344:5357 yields -0.30 angstroms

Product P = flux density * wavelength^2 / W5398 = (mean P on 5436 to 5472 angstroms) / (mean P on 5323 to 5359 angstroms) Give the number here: 1.09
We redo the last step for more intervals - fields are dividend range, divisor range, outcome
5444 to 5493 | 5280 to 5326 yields 1.10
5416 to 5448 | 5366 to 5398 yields 1.02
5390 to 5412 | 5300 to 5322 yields 0.95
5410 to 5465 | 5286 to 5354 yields 1.07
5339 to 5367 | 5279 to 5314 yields 1.05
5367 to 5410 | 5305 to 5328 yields 1.01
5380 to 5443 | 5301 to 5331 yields 1.04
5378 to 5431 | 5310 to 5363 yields 1.02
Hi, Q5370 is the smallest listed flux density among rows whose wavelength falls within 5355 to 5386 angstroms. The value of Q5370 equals 88.78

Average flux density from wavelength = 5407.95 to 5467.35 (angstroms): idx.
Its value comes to 98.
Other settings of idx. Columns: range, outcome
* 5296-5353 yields 95.5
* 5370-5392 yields 100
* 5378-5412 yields 96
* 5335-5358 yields 98.6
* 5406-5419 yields 95.2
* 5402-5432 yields 95.3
